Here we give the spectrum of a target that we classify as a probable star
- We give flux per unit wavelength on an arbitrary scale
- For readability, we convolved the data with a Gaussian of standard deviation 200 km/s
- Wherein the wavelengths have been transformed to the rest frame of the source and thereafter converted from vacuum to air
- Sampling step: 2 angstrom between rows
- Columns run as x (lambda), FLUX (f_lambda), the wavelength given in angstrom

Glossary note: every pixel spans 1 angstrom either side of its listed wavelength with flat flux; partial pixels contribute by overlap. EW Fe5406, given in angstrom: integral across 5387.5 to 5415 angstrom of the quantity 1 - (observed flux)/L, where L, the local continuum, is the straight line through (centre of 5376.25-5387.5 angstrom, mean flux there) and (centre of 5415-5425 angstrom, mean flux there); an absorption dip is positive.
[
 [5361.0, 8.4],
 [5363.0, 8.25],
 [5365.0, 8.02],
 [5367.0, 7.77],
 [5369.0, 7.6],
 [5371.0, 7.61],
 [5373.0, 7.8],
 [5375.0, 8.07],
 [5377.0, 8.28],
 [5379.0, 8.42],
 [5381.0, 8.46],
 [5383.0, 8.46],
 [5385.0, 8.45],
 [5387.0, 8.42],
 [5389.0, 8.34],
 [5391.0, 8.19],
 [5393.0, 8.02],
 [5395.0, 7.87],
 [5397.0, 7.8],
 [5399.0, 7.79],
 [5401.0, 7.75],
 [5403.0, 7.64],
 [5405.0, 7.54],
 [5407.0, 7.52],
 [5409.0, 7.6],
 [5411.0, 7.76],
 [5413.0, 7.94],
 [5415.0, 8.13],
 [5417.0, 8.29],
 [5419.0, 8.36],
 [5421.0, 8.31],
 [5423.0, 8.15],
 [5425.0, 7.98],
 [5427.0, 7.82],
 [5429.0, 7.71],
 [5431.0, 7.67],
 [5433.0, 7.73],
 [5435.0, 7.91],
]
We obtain 1.6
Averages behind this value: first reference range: 8.42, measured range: 7.85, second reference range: 8.23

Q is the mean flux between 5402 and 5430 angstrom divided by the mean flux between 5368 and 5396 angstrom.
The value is 1.0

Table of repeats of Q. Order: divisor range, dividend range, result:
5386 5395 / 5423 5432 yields 0.96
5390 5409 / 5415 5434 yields 1.03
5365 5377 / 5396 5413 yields 0.98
